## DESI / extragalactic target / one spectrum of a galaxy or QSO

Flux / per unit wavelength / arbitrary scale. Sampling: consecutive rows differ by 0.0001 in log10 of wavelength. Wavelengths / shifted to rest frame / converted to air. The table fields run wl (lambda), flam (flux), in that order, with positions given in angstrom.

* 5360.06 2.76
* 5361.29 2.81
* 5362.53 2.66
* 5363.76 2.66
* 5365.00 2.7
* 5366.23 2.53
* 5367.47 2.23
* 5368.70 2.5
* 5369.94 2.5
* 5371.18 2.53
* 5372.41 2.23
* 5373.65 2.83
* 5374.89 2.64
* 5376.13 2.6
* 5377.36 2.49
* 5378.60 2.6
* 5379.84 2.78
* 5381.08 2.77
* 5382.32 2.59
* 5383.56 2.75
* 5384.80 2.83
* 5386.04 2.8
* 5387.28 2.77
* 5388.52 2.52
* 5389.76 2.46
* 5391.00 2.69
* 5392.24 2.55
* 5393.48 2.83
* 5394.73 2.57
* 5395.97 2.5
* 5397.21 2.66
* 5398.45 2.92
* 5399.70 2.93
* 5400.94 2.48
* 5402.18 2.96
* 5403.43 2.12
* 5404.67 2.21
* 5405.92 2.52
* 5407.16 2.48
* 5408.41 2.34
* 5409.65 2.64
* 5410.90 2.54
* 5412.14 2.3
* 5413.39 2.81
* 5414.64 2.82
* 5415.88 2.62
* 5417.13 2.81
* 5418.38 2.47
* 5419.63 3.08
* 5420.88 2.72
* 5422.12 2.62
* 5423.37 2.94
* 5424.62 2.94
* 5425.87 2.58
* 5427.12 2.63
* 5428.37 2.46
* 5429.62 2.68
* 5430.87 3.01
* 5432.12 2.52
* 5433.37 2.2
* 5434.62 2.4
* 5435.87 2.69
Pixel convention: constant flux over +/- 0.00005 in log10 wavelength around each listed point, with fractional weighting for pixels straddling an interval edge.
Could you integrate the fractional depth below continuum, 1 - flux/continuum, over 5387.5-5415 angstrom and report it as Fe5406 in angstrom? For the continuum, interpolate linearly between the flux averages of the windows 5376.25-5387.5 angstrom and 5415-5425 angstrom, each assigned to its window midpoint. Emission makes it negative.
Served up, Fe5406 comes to 1.54 angstrom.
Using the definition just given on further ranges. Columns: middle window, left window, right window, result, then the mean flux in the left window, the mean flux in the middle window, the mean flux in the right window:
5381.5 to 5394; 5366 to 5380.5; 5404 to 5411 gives -0.9 angstrom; 2.54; 2.68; 2.45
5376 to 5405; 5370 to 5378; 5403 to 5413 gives -1.9 angstrom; 2.55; 2.65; 2.41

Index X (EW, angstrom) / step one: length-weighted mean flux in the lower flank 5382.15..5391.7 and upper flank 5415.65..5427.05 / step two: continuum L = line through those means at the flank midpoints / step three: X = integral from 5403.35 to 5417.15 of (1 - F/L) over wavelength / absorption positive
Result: 1.1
